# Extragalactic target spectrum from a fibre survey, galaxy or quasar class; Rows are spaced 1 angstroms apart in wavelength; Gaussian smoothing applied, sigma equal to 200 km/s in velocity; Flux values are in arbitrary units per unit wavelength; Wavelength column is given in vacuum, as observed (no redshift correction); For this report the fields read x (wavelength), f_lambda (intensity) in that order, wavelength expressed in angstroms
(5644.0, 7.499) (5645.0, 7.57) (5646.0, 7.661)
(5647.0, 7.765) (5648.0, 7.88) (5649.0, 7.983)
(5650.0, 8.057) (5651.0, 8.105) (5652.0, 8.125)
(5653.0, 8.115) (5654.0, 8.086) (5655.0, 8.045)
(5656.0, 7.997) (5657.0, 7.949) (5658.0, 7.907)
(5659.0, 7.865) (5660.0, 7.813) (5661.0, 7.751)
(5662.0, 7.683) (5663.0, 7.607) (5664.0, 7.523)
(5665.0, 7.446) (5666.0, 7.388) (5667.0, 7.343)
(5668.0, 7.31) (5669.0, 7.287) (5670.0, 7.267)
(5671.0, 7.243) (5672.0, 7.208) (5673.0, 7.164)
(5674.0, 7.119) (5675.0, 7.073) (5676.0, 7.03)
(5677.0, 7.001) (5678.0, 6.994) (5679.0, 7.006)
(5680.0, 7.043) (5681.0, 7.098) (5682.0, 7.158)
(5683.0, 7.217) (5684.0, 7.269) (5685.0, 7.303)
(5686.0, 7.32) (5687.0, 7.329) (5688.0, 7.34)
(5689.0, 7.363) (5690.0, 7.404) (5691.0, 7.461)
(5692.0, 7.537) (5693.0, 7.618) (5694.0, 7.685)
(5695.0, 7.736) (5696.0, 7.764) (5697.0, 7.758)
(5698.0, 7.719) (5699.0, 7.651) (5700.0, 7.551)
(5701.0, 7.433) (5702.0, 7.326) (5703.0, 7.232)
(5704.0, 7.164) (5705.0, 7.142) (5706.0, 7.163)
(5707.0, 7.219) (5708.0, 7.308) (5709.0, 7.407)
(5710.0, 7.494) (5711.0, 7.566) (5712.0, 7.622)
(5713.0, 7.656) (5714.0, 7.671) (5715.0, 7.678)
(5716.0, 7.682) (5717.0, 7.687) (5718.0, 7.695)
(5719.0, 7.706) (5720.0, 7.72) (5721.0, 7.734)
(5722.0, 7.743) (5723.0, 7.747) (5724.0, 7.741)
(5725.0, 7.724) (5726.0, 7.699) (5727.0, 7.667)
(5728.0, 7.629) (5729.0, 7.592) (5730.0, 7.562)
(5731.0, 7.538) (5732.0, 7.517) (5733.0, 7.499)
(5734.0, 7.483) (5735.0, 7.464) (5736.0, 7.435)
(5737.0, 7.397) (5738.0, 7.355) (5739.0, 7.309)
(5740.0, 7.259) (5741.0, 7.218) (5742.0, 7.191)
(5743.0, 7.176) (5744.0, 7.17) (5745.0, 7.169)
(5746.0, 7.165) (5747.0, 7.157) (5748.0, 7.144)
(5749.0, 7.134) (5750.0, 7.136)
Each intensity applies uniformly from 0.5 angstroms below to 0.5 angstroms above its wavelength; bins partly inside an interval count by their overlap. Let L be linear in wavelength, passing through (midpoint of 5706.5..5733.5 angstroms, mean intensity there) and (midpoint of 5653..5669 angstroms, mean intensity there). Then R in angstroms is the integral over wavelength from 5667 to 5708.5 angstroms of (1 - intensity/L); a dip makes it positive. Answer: 1.9 angstroms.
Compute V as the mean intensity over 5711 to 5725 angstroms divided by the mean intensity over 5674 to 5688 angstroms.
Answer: 1.1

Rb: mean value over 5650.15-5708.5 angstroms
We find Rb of 7.46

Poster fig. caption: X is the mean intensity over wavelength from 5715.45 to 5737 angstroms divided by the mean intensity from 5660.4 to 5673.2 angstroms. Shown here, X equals 1.03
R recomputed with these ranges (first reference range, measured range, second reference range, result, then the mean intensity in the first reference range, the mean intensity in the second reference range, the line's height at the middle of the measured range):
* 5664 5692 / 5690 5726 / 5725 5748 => -1.2 angstroms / 7.24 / 7.4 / 7.32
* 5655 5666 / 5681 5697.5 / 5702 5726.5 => 0.4 angstroms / 7.75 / 7.55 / 7.64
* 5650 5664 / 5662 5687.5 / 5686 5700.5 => 1.7 angstroms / 7.92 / 7.56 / 7.74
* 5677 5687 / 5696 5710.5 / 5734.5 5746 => -0.4 angstroms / 7.16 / 7.28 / 7.2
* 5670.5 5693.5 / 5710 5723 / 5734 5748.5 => -0.8 angstroms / 7.23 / 7.27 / 7.25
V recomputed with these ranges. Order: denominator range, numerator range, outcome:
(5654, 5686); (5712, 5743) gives 1.02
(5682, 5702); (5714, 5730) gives 1.03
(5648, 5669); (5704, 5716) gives 0.96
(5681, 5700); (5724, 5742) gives 1.00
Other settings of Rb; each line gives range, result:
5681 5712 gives 7.42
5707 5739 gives 7.58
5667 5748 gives 7.41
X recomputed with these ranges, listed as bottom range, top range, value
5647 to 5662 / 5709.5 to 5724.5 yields 0.96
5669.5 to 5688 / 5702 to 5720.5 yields 1.04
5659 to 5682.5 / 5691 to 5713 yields 1.03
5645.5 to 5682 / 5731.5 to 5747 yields 0.97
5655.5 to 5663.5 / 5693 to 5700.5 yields 0.98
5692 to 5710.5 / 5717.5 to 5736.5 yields 1.02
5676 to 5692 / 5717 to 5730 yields 1.07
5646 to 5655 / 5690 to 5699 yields 0.96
